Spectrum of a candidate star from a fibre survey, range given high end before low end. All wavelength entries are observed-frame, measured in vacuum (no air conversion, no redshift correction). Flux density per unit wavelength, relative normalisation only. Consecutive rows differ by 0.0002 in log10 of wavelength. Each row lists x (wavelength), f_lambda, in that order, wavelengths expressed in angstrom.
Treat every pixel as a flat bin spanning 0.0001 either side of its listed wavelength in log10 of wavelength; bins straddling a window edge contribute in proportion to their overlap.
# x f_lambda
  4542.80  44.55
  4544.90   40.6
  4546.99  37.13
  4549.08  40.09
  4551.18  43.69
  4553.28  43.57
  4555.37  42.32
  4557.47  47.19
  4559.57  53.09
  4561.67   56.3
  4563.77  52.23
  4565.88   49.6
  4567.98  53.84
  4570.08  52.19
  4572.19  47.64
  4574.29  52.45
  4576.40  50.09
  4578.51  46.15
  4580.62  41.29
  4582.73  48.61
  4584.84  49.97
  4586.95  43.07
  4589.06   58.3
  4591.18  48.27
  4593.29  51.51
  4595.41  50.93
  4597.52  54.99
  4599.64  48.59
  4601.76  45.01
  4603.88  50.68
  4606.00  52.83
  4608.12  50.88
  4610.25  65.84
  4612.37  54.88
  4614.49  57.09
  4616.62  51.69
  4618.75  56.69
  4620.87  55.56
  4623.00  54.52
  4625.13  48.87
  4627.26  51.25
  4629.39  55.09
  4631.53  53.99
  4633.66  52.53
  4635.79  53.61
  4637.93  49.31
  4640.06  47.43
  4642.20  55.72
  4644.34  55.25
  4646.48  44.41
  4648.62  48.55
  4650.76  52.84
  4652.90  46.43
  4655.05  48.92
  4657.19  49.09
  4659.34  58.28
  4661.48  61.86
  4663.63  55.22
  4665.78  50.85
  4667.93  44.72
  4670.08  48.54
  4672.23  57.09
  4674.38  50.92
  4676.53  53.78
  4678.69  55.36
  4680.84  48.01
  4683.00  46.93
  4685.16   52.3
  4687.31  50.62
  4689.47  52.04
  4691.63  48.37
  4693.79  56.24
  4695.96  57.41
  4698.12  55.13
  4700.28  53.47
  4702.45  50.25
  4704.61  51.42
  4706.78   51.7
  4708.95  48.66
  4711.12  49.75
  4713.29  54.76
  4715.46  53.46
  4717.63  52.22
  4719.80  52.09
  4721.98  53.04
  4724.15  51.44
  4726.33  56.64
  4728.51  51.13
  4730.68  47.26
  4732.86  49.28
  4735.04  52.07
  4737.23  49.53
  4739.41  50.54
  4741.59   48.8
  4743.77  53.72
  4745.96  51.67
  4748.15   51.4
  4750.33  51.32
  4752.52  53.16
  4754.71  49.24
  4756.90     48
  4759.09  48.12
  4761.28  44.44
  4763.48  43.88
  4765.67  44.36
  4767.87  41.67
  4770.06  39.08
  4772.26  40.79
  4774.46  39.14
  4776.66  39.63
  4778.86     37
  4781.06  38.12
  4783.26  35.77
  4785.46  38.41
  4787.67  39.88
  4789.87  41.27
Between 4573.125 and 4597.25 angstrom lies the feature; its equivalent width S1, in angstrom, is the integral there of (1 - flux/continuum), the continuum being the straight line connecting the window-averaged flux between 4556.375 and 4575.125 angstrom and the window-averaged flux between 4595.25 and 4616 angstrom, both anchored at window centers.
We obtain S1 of 1.4 angstrom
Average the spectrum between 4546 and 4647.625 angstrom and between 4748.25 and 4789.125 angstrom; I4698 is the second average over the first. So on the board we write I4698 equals 0.85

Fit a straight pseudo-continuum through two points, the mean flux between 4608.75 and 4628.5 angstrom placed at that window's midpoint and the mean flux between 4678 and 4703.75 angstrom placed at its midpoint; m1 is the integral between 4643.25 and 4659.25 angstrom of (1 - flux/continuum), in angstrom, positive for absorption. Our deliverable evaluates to 1.1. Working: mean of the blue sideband 55.1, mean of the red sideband 52.1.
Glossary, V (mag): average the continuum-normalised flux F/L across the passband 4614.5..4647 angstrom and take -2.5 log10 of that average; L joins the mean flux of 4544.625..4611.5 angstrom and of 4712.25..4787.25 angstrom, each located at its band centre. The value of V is -0.09 mag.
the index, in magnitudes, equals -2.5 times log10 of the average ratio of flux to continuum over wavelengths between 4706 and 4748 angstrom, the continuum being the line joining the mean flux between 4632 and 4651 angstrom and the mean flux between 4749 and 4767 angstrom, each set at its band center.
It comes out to -0.060 mag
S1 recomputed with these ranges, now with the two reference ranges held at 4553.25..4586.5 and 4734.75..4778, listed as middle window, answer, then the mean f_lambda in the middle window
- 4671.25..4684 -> -1.10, 52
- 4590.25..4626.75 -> -3.10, 52.9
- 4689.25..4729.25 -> -4.35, 52.6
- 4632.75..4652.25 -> -1.07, 51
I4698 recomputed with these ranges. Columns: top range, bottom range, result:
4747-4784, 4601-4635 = 0.82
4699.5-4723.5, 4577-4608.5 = 1.05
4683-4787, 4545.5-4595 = 1.01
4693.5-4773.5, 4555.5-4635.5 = 0.97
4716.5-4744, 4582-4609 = 1.02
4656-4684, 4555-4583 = 1.05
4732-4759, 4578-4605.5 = 1.03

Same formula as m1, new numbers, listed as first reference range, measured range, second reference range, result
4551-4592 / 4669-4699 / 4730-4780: -2.97 angstrom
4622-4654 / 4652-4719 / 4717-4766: -1.68 angstrom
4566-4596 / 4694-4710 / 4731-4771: -1.34 angstrom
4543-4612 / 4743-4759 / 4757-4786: -3.44 angstrom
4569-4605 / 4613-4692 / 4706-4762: -3.08 angstrom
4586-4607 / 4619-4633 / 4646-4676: -0.68 angstrom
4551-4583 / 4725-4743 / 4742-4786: -2.18 angstrom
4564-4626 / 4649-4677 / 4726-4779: -1.35 angstrom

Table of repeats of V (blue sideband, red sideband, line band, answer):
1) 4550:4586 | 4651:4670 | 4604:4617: -0.11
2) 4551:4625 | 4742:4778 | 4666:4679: -0.06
